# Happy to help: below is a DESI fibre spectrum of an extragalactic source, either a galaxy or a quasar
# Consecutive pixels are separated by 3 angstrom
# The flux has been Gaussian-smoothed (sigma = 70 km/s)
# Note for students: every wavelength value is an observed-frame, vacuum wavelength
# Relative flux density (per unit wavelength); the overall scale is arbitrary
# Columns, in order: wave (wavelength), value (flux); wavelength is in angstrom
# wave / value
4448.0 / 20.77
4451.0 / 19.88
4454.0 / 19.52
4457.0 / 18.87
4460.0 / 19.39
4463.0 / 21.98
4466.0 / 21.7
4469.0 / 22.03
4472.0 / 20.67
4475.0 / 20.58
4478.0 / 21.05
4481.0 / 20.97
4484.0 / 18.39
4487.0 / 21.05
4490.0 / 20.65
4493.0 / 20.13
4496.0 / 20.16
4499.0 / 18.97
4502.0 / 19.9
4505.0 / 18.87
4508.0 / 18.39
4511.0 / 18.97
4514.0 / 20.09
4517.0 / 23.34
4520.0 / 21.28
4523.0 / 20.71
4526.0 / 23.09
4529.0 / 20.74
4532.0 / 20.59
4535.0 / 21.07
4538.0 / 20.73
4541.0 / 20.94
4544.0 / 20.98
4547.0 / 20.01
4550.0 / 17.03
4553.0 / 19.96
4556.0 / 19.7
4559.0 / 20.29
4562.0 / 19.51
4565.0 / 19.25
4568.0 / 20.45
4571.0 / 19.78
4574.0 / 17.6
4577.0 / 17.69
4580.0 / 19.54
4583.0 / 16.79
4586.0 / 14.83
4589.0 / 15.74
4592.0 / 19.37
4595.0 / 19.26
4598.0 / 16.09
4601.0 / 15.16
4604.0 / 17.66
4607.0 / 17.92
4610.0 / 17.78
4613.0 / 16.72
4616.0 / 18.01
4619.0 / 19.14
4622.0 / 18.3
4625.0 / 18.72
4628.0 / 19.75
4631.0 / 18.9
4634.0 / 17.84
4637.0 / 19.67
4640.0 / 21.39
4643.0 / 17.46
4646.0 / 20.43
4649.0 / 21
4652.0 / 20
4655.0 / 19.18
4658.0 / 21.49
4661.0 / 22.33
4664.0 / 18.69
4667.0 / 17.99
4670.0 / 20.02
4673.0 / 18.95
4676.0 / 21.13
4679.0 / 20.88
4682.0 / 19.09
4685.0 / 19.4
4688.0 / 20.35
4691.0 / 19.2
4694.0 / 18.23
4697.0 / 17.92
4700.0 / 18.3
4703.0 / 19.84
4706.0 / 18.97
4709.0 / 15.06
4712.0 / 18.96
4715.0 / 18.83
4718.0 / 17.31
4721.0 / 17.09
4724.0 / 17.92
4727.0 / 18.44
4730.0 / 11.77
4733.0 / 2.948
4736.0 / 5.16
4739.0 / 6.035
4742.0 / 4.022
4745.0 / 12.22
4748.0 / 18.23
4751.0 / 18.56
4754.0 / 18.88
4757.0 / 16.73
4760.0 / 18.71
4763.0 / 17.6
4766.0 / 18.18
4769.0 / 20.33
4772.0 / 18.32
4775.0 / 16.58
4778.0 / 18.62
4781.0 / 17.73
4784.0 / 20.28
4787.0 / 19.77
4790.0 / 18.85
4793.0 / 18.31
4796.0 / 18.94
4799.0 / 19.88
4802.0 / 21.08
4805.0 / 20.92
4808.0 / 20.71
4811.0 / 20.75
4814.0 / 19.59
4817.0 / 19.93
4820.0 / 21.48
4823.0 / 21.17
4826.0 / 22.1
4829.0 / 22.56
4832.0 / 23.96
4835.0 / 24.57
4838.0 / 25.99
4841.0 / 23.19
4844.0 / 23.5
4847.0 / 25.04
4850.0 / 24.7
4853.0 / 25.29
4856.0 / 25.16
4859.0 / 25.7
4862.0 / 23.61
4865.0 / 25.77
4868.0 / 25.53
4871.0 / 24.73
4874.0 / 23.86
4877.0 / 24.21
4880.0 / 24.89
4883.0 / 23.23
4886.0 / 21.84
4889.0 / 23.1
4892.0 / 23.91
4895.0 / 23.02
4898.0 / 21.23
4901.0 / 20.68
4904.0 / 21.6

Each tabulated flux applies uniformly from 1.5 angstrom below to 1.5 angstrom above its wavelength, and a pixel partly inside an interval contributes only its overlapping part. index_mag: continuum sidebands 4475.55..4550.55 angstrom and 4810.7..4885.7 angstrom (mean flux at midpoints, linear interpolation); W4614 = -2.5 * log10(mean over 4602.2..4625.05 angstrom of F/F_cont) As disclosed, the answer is 0.19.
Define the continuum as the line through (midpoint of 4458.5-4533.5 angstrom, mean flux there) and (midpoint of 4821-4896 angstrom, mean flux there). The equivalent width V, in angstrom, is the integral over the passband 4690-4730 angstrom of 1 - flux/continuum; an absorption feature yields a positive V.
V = 8.3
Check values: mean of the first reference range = 20.5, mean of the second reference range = 24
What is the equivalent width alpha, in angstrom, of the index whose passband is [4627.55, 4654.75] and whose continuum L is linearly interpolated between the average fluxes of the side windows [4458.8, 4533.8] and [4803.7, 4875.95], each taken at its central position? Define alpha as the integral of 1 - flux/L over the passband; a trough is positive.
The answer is 2.69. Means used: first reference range 20.6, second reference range 23.3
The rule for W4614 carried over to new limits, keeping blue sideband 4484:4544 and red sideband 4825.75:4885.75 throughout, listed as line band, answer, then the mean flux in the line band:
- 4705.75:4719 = 0.27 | 17.7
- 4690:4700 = 0.22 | 18.4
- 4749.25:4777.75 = 0.27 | 18.2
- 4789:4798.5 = 0.25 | 18.8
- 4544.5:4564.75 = 0.08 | 19.5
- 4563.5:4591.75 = 0.18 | 18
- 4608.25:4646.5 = 0.16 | 18.7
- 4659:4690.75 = 0.12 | 19.9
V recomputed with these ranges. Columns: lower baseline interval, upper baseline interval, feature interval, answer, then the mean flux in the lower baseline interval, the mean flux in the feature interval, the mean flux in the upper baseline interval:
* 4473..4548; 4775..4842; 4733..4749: 9.62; 20.5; 8.27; 20.8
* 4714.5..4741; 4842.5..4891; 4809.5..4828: -0.56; 12.4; 20.9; 24.4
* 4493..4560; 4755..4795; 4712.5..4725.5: 0.69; 20.3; 17.9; 18.5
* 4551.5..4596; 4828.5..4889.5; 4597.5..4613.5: 1.94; 18.6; 16.9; 24.4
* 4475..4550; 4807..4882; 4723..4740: 9.21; 20.4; 10.3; 23.5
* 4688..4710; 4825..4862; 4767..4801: 4.65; 18.4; 18.9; 24.3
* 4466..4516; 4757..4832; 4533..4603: 4.38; 20.1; 18.8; 19.7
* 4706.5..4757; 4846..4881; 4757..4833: -2.29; 14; 19.8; 24.9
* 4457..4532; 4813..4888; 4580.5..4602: 4.49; 20.5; 16.9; 23.7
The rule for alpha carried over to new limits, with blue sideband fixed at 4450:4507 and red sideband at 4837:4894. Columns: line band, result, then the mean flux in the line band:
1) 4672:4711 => 6.0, 19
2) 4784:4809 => 4.0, 19.8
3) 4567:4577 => 1.1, 19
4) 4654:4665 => 0.8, 20.6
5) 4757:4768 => 2.5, 18.1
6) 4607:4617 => 1.9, 17.5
